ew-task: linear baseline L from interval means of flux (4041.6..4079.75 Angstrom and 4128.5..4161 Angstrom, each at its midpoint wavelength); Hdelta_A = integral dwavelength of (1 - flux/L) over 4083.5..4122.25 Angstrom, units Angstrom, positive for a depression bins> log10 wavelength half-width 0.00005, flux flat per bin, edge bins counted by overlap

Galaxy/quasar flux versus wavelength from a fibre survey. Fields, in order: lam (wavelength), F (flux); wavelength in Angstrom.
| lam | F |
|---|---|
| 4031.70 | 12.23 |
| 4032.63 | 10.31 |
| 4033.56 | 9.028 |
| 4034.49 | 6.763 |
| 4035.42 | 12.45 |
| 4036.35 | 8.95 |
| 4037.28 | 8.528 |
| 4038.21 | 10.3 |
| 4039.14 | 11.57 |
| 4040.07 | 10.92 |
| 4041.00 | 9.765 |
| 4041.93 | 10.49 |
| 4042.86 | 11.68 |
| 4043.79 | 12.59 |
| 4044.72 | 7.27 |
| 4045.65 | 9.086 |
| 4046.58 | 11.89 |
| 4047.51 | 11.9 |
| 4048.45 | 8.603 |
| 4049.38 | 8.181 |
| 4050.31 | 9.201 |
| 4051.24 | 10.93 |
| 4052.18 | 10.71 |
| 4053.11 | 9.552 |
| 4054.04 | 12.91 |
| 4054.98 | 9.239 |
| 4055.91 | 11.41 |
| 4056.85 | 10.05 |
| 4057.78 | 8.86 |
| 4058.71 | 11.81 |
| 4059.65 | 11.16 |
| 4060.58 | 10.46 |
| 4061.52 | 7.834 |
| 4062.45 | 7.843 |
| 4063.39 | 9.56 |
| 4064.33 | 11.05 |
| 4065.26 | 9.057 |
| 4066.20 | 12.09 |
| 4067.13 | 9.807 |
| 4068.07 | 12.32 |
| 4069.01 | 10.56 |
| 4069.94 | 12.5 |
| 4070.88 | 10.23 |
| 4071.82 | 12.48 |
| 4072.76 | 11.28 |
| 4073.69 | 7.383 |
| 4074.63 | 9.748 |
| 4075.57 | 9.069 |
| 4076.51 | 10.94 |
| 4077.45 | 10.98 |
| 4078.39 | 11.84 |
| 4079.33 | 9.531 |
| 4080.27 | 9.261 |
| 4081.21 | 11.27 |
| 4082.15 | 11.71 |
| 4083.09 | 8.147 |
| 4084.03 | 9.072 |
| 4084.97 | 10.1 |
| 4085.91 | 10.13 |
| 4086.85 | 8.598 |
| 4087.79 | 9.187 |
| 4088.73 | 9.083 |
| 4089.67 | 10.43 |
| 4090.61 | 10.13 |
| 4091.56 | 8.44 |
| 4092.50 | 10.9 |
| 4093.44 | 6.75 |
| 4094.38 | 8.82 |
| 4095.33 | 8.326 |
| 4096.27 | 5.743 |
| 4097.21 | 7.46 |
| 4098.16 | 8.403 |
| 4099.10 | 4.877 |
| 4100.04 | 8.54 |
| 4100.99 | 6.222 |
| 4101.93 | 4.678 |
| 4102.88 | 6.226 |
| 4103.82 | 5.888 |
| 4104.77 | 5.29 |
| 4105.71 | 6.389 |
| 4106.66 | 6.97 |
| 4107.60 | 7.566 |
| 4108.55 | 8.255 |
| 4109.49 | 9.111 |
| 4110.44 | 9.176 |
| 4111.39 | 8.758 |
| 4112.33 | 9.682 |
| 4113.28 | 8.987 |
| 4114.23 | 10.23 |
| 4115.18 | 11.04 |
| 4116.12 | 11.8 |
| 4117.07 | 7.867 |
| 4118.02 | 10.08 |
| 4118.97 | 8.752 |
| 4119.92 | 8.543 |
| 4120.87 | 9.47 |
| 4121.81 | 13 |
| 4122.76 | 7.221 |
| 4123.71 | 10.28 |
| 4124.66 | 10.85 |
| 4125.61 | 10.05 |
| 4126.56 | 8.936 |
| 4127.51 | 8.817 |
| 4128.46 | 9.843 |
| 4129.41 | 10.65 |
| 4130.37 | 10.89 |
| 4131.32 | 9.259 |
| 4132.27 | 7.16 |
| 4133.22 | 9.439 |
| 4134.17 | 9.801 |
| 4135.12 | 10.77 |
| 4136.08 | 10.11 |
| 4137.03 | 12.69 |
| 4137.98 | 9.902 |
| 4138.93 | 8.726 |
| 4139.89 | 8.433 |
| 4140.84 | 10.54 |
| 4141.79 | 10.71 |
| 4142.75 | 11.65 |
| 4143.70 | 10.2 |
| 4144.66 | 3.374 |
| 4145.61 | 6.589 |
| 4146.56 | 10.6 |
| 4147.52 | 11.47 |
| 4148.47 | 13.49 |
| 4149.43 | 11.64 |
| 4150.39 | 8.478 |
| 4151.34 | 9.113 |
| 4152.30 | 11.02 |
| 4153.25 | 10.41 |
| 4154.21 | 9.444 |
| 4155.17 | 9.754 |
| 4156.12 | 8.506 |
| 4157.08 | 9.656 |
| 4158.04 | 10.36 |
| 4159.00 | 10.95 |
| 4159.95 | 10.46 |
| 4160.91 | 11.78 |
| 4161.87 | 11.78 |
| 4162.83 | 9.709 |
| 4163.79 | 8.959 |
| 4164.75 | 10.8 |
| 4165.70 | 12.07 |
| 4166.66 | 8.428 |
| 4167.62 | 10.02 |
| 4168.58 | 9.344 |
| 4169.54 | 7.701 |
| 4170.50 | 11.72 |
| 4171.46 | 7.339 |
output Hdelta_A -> 6.2 Angstrom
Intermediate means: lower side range 10.3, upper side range 9.92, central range 8.51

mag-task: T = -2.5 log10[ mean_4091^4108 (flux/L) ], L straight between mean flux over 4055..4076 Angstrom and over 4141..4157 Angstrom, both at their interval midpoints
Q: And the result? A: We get 0.38 mag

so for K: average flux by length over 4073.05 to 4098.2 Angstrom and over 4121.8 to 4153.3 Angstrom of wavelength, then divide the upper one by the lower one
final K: 1.1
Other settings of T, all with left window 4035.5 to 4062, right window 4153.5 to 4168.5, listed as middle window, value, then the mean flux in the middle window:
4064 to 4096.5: 0.03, 9.94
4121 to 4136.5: 0.04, 9.81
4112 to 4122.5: 0.03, 9.9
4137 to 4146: 0.12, 9.14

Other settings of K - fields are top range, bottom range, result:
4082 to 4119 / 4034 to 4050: 0.84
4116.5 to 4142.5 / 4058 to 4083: 0.94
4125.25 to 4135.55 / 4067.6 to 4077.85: 0.90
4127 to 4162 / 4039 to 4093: 0.97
